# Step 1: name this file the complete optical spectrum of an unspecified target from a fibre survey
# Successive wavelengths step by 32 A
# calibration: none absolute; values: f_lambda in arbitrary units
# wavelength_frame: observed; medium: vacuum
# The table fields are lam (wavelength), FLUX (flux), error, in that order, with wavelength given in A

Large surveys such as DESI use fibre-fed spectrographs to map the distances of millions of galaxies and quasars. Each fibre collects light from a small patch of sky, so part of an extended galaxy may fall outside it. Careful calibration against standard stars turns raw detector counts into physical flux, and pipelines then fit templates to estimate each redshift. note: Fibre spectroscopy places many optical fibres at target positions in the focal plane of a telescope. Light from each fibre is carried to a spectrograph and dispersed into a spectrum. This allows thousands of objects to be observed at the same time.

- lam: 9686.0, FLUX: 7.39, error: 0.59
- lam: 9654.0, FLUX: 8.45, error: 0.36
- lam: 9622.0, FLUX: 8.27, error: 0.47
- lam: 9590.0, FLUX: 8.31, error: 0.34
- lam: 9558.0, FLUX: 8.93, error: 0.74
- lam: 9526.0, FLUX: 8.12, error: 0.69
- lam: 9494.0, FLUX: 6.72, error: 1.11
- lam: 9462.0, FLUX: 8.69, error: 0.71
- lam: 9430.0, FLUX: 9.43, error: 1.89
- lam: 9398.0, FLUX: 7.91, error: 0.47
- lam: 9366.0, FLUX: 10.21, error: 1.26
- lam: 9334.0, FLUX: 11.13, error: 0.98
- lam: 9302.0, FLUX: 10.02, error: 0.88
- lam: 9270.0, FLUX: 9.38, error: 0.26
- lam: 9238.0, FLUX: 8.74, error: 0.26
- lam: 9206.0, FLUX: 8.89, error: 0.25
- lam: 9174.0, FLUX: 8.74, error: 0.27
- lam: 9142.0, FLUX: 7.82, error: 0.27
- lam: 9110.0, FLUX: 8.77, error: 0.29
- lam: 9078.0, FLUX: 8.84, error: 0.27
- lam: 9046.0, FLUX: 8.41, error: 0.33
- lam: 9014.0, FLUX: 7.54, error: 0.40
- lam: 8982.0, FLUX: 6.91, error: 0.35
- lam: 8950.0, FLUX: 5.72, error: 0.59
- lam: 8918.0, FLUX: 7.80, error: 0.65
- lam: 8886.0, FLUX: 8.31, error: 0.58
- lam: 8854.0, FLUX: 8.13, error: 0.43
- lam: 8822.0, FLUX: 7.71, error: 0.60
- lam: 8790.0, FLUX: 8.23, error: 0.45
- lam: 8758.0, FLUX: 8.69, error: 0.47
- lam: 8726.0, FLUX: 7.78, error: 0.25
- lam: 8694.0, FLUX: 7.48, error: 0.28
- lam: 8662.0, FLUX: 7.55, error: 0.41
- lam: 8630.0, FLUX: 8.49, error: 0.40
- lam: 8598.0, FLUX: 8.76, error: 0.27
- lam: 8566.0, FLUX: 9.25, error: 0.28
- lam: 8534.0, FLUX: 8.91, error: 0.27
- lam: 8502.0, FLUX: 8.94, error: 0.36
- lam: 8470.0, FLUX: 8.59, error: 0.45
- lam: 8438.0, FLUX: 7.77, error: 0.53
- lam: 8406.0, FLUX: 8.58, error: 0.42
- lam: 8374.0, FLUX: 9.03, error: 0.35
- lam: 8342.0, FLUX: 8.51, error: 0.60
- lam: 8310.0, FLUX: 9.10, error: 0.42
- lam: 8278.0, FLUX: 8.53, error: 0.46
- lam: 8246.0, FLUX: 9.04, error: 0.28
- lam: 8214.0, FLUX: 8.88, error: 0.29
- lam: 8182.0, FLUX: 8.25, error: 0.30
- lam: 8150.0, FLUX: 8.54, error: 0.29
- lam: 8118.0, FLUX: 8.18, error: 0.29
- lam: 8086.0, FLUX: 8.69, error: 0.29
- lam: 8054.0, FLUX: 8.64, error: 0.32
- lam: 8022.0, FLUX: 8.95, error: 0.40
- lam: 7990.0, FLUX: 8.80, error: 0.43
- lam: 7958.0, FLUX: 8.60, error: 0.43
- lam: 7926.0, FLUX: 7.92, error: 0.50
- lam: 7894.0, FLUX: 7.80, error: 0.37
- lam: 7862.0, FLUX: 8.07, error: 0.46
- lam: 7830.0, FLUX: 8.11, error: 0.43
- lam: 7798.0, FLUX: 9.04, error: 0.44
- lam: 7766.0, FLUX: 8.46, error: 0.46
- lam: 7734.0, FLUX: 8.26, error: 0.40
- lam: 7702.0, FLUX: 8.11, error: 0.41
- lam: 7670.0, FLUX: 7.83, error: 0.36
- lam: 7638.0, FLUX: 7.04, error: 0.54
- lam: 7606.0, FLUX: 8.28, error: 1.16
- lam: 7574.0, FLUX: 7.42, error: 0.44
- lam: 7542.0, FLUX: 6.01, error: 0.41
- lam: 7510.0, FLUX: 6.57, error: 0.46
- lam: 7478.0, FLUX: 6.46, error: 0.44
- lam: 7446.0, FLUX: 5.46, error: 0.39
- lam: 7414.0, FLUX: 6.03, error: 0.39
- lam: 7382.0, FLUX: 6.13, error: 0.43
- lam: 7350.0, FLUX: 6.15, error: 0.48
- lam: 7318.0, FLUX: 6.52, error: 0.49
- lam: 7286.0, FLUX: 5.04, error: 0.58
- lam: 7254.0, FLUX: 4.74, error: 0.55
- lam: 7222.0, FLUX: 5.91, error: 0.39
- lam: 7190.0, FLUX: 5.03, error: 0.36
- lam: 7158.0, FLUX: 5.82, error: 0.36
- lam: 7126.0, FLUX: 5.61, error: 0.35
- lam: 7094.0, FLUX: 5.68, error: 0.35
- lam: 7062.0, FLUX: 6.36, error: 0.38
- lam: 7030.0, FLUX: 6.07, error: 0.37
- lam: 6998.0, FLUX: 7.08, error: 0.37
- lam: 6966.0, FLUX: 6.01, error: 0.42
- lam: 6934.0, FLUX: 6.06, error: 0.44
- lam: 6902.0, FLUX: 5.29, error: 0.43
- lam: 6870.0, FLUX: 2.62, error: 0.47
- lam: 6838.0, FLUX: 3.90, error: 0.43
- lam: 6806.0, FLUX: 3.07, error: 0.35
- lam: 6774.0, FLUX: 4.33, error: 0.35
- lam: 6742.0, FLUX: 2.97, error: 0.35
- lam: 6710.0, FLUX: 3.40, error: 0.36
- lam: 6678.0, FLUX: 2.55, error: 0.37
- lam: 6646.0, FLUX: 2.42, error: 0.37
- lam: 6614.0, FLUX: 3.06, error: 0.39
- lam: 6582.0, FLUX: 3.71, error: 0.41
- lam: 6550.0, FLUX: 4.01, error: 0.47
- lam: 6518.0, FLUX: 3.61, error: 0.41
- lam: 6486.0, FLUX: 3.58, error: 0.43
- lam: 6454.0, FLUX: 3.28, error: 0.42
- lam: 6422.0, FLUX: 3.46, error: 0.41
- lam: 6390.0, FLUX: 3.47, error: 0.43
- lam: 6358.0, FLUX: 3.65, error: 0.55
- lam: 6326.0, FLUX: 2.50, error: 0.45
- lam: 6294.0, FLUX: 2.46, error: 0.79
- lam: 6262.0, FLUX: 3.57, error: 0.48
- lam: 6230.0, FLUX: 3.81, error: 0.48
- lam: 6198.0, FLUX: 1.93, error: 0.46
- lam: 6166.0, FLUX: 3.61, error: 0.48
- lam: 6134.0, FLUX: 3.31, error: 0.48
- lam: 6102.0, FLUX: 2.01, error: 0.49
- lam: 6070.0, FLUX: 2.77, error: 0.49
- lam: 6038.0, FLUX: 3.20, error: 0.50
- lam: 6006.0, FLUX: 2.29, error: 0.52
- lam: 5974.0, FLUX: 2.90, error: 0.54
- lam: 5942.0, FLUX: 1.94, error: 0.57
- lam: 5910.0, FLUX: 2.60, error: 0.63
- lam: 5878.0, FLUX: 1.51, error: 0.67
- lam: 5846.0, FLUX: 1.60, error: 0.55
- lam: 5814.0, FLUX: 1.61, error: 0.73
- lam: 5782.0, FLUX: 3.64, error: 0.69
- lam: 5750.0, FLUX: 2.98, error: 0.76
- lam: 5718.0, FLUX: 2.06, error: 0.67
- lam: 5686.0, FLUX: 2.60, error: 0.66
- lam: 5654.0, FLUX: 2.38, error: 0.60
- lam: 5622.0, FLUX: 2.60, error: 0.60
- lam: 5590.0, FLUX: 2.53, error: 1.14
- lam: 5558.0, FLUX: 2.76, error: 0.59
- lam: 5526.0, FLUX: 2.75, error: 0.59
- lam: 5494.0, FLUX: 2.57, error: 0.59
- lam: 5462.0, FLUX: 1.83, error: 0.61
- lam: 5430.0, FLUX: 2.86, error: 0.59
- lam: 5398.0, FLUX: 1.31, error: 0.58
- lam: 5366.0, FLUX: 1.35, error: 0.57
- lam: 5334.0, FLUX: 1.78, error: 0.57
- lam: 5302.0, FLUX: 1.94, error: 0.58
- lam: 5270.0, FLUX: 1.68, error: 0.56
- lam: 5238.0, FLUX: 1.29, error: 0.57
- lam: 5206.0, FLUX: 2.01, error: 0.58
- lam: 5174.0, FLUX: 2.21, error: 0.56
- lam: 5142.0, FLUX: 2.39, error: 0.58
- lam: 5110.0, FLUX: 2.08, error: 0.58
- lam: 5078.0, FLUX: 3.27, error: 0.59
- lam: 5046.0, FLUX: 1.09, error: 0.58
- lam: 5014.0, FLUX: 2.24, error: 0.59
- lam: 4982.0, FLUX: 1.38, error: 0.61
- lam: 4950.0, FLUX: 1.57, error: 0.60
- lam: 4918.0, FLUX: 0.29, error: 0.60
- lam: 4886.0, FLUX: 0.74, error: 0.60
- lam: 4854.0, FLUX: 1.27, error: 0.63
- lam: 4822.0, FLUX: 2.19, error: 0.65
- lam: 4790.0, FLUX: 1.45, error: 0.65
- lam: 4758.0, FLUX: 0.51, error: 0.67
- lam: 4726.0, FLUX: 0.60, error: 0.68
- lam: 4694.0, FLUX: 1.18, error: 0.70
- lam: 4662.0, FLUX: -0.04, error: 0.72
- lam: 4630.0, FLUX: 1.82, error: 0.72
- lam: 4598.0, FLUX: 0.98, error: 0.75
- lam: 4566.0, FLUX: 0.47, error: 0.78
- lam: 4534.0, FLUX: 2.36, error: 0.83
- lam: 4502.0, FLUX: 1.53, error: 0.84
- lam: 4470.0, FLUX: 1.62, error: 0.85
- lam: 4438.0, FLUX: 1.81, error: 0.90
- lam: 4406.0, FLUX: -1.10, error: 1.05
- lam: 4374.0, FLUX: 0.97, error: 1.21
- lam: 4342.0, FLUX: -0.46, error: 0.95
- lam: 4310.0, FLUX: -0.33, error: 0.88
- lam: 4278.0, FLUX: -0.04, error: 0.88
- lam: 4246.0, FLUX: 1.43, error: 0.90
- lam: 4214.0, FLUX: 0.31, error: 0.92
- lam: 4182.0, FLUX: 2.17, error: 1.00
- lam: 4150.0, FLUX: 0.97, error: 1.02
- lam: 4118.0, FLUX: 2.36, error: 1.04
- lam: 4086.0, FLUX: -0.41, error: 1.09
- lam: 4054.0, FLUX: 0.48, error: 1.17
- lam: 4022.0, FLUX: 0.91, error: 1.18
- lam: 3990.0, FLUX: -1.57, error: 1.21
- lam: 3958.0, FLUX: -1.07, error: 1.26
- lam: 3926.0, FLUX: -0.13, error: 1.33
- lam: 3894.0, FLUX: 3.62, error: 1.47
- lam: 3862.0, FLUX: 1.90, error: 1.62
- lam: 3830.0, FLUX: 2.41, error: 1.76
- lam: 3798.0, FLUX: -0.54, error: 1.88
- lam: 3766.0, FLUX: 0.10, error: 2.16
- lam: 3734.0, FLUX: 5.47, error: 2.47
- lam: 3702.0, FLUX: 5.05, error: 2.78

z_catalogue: 0.73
